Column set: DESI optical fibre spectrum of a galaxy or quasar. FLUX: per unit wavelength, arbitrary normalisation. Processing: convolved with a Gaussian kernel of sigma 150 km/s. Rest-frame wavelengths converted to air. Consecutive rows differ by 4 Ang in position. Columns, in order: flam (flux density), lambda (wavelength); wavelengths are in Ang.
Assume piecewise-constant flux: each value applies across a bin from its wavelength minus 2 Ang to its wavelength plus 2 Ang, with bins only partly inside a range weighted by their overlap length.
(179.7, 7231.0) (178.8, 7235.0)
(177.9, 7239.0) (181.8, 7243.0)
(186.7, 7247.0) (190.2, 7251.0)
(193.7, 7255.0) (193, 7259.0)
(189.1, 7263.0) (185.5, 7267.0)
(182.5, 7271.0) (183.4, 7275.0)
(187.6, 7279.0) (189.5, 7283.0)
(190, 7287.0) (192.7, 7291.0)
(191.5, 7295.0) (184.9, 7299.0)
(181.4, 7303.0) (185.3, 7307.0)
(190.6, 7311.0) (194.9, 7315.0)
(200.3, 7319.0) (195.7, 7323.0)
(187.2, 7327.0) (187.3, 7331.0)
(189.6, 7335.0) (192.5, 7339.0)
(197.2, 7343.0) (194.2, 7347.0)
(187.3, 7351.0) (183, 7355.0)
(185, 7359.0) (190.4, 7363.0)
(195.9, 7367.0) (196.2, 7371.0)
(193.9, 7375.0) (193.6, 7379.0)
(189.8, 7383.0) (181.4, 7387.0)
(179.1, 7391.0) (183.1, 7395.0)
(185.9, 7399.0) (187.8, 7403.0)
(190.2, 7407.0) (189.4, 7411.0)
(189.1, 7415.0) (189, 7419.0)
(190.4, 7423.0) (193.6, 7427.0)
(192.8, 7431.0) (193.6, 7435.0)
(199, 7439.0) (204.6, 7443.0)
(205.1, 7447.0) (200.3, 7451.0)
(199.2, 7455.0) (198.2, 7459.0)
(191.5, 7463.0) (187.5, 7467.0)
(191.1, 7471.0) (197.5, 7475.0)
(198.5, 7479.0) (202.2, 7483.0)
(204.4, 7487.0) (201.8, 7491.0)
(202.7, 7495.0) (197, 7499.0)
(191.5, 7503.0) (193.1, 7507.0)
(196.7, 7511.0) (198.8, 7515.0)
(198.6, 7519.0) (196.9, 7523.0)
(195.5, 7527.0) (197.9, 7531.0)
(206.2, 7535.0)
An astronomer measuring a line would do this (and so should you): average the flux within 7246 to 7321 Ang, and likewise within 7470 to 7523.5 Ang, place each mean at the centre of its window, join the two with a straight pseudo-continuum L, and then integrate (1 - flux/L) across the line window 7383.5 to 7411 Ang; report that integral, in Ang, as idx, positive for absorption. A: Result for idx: 1.2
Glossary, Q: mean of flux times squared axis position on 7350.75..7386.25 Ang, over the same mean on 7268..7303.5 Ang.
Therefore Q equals 1.0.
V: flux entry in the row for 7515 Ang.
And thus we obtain 198.8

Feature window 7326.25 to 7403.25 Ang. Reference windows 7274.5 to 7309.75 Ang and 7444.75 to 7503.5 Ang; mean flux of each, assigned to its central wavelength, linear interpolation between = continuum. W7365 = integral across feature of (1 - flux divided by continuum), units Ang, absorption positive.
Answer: 1.1 Ang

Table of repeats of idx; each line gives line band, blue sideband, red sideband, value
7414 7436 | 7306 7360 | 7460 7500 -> 0.4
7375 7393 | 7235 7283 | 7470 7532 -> 0.5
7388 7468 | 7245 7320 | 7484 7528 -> 1.0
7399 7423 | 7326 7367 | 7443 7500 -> 0.7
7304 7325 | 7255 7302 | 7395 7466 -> -0.4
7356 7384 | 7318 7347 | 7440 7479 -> 0.3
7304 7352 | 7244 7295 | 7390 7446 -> -0.5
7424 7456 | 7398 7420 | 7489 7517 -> -1.1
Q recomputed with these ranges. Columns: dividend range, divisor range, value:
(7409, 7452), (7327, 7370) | 1.05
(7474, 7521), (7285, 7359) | 1.09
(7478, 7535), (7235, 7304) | 1.13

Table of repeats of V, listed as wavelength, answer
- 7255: 193.7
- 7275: 183.4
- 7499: 197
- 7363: 190.4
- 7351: 187.3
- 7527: 195.5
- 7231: 179.7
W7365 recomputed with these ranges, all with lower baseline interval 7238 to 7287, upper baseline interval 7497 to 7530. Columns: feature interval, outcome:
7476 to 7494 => -0.6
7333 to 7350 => -0.3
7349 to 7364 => 0.3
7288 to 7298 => -0.2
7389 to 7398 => 0.5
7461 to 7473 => 0.3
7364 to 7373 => -0.2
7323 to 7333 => 0.0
